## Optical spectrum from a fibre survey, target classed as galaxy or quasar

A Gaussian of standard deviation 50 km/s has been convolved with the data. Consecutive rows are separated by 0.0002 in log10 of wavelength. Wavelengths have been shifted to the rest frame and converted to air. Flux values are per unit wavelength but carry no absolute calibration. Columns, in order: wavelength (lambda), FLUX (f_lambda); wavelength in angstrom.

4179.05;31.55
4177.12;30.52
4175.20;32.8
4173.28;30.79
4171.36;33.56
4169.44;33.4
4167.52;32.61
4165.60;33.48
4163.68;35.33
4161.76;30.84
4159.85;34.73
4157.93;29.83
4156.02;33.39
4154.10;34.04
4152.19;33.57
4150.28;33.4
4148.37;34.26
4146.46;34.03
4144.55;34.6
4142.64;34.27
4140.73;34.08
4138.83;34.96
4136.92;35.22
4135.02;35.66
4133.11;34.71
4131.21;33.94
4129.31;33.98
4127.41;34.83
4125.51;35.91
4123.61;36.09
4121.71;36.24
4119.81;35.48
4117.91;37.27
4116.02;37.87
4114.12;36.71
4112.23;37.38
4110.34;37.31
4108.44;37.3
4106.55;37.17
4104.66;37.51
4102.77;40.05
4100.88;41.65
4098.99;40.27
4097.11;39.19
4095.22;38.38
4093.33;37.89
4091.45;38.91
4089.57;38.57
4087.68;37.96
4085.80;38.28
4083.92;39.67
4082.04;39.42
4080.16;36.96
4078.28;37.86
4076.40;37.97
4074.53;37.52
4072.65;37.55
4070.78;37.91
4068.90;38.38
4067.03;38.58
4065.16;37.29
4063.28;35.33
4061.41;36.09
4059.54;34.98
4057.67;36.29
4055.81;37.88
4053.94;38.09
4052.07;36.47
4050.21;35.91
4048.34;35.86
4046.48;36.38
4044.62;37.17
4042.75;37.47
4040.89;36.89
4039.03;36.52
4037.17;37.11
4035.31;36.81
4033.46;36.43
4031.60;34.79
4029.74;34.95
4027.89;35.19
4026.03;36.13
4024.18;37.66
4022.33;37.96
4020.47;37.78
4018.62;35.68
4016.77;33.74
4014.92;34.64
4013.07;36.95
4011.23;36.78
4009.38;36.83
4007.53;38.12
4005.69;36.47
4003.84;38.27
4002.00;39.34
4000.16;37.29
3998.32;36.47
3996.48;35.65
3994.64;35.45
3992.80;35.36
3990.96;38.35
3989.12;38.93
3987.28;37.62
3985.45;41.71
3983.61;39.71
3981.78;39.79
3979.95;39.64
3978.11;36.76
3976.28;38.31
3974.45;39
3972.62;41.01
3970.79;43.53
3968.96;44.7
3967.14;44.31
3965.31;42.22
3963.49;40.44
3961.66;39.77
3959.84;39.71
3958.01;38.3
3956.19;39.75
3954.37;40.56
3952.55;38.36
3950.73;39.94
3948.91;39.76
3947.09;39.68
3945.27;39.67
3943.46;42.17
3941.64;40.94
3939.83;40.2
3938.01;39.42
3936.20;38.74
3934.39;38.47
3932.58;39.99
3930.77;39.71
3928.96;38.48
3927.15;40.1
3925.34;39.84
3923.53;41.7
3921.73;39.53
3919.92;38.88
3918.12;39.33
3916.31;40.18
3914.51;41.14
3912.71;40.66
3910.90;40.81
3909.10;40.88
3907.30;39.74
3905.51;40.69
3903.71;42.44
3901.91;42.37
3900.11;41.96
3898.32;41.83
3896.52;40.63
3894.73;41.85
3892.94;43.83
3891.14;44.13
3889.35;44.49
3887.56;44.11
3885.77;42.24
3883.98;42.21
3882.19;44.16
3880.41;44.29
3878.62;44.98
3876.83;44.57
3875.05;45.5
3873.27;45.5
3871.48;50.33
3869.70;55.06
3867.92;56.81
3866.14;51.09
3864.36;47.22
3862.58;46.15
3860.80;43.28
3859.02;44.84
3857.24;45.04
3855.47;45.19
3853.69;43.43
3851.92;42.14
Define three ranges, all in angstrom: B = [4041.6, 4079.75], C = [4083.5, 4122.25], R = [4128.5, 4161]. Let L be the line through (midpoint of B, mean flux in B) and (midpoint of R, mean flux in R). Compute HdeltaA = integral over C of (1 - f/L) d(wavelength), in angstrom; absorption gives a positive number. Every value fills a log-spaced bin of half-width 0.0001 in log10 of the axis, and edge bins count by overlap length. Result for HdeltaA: -2.8 angstrom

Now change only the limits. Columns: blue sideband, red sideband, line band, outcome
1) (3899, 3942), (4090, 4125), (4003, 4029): 1.66 angstrom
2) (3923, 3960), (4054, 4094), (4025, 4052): 1.40 angstrom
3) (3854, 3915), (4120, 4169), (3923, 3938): 1.07 angstrom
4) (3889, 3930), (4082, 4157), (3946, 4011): 0.68 angstrom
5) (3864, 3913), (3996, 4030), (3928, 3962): 1.04 angstrom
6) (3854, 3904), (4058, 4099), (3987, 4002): 1.45 angstrom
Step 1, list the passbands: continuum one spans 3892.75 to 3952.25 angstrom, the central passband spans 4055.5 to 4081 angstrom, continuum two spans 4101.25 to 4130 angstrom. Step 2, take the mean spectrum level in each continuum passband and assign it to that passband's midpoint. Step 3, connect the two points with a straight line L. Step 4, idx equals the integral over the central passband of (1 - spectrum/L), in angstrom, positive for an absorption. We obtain 0.38 angstrom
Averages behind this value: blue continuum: 40.4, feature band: 37.2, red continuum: 36.9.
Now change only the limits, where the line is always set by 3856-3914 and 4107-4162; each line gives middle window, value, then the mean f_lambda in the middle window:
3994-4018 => 2.0 angstrom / 36.6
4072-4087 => -0.4 angstrom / 38.2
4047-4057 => 0.3 angstrom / 36.8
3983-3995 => 0.7 angstrom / 38.2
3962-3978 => -0.1 angstrom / 41.4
